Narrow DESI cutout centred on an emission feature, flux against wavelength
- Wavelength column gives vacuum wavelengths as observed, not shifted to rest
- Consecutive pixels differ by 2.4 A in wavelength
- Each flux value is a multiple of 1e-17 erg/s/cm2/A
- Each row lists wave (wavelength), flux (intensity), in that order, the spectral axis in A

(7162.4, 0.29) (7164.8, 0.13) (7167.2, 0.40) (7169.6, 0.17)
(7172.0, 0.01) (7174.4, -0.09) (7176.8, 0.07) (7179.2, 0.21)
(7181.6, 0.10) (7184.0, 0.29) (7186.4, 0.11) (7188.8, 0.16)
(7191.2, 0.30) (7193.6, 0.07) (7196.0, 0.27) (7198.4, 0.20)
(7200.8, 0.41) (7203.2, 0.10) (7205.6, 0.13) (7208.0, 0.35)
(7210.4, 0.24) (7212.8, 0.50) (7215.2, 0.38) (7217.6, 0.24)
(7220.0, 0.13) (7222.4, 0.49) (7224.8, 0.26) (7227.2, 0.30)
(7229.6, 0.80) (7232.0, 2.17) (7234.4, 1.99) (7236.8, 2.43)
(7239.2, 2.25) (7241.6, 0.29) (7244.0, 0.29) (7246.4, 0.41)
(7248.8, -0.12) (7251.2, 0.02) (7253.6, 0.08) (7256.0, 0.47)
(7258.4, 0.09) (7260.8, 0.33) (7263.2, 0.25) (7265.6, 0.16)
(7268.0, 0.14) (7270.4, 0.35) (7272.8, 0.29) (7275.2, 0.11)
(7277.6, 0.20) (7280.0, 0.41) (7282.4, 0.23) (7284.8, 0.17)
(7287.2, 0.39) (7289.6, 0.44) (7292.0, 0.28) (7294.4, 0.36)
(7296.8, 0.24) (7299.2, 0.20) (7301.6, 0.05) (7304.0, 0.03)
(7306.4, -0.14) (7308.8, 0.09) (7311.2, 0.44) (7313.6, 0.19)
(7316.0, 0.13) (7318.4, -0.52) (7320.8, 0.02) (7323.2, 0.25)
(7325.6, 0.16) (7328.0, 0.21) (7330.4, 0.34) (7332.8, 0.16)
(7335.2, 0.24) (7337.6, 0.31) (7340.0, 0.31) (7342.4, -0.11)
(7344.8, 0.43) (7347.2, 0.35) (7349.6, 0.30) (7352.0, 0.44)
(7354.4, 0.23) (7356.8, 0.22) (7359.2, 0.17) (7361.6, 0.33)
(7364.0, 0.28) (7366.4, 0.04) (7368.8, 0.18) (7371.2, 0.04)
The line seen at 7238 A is [O II] 3727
